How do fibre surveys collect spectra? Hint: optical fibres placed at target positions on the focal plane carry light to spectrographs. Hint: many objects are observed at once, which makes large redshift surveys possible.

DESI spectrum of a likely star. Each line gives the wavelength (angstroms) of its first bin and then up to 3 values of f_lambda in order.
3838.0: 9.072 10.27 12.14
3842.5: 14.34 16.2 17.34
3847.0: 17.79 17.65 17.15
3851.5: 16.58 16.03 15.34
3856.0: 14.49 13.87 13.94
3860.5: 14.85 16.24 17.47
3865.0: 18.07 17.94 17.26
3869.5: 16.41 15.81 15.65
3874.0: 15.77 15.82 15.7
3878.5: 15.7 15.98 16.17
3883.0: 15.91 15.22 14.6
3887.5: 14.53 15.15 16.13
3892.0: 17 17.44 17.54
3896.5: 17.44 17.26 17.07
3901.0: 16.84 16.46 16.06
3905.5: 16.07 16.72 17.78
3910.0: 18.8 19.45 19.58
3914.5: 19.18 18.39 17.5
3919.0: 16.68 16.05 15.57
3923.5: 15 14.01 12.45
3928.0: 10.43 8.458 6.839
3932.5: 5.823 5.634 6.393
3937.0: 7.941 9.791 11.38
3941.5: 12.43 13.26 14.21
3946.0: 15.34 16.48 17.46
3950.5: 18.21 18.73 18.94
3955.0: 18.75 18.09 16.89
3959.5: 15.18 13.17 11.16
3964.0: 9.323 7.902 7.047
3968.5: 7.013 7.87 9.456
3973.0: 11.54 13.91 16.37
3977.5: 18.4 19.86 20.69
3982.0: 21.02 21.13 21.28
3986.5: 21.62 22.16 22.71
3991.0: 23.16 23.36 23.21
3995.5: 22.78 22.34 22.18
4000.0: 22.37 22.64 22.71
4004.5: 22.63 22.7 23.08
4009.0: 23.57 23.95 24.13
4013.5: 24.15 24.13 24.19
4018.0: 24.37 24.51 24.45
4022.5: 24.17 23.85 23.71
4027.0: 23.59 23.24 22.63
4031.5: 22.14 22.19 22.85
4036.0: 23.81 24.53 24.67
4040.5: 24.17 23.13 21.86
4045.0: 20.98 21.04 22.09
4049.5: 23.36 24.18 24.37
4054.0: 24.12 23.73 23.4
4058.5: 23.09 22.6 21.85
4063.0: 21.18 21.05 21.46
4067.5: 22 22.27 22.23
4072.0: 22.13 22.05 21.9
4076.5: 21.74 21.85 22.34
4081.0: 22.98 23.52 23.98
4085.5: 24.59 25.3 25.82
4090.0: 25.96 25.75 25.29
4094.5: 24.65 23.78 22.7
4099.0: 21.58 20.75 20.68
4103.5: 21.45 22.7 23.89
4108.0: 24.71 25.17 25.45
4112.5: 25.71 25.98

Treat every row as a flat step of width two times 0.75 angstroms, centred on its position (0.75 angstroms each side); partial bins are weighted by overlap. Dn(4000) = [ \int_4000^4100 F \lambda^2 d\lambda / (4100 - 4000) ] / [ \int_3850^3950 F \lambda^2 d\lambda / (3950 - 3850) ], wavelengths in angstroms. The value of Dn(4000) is 1.66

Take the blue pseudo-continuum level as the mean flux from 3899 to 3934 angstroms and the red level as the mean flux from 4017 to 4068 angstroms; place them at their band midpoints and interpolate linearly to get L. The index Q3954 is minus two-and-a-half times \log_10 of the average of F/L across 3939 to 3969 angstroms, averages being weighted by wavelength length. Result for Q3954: 0.23 mag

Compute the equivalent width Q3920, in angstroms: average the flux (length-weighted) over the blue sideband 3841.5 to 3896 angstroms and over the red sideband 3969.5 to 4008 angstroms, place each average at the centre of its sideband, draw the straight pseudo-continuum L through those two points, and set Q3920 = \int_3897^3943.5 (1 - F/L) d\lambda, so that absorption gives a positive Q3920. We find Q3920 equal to 9.5 angstroms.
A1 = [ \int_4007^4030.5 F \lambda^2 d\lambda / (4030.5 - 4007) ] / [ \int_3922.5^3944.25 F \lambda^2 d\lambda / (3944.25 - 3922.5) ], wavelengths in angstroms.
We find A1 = 2.46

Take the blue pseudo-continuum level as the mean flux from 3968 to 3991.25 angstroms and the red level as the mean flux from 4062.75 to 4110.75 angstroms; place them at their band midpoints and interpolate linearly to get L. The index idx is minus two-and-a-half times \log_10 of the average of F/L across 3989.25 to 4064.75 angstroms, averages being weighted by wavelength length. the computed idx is -0.17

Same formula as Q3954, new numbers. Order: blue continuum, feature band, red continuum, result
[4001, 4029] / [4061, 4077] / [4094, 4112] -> 0.07 mag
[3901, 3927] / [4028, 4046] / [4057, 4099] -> -0.07 mag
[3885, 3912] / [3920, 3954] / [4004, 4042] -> 0.45 mag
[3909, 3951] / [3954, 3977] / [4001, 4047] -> 0.36 mag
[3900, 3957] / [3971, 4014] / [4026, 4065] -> -0.10 mag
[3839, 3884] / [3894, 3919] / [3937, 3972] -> -0.20 mag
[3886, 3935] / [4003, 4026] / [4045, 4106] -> -0.18 mag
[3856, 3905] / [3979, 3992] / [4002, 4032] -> 0.01 mag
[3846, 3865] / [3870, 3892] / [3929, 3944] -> -0.14 mag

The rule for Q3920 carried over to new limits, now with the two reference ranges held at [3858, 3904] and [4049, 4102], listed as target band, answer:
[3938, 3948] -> 2.8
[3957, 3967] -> 3.7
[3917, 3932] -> 3.9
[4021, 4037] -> -1.4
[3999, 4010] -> -1.2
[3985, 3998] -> -1.6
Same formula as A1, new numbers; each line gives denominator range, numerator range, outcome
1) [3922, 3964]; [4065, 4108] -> 1.90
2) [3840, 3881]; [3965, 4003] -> 1.22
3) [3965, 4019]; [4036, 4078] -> 1.18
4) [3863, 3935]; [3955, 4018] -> 1.27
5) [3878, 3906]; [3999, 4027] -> 1.55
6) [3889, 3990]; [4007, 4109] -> 1.63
